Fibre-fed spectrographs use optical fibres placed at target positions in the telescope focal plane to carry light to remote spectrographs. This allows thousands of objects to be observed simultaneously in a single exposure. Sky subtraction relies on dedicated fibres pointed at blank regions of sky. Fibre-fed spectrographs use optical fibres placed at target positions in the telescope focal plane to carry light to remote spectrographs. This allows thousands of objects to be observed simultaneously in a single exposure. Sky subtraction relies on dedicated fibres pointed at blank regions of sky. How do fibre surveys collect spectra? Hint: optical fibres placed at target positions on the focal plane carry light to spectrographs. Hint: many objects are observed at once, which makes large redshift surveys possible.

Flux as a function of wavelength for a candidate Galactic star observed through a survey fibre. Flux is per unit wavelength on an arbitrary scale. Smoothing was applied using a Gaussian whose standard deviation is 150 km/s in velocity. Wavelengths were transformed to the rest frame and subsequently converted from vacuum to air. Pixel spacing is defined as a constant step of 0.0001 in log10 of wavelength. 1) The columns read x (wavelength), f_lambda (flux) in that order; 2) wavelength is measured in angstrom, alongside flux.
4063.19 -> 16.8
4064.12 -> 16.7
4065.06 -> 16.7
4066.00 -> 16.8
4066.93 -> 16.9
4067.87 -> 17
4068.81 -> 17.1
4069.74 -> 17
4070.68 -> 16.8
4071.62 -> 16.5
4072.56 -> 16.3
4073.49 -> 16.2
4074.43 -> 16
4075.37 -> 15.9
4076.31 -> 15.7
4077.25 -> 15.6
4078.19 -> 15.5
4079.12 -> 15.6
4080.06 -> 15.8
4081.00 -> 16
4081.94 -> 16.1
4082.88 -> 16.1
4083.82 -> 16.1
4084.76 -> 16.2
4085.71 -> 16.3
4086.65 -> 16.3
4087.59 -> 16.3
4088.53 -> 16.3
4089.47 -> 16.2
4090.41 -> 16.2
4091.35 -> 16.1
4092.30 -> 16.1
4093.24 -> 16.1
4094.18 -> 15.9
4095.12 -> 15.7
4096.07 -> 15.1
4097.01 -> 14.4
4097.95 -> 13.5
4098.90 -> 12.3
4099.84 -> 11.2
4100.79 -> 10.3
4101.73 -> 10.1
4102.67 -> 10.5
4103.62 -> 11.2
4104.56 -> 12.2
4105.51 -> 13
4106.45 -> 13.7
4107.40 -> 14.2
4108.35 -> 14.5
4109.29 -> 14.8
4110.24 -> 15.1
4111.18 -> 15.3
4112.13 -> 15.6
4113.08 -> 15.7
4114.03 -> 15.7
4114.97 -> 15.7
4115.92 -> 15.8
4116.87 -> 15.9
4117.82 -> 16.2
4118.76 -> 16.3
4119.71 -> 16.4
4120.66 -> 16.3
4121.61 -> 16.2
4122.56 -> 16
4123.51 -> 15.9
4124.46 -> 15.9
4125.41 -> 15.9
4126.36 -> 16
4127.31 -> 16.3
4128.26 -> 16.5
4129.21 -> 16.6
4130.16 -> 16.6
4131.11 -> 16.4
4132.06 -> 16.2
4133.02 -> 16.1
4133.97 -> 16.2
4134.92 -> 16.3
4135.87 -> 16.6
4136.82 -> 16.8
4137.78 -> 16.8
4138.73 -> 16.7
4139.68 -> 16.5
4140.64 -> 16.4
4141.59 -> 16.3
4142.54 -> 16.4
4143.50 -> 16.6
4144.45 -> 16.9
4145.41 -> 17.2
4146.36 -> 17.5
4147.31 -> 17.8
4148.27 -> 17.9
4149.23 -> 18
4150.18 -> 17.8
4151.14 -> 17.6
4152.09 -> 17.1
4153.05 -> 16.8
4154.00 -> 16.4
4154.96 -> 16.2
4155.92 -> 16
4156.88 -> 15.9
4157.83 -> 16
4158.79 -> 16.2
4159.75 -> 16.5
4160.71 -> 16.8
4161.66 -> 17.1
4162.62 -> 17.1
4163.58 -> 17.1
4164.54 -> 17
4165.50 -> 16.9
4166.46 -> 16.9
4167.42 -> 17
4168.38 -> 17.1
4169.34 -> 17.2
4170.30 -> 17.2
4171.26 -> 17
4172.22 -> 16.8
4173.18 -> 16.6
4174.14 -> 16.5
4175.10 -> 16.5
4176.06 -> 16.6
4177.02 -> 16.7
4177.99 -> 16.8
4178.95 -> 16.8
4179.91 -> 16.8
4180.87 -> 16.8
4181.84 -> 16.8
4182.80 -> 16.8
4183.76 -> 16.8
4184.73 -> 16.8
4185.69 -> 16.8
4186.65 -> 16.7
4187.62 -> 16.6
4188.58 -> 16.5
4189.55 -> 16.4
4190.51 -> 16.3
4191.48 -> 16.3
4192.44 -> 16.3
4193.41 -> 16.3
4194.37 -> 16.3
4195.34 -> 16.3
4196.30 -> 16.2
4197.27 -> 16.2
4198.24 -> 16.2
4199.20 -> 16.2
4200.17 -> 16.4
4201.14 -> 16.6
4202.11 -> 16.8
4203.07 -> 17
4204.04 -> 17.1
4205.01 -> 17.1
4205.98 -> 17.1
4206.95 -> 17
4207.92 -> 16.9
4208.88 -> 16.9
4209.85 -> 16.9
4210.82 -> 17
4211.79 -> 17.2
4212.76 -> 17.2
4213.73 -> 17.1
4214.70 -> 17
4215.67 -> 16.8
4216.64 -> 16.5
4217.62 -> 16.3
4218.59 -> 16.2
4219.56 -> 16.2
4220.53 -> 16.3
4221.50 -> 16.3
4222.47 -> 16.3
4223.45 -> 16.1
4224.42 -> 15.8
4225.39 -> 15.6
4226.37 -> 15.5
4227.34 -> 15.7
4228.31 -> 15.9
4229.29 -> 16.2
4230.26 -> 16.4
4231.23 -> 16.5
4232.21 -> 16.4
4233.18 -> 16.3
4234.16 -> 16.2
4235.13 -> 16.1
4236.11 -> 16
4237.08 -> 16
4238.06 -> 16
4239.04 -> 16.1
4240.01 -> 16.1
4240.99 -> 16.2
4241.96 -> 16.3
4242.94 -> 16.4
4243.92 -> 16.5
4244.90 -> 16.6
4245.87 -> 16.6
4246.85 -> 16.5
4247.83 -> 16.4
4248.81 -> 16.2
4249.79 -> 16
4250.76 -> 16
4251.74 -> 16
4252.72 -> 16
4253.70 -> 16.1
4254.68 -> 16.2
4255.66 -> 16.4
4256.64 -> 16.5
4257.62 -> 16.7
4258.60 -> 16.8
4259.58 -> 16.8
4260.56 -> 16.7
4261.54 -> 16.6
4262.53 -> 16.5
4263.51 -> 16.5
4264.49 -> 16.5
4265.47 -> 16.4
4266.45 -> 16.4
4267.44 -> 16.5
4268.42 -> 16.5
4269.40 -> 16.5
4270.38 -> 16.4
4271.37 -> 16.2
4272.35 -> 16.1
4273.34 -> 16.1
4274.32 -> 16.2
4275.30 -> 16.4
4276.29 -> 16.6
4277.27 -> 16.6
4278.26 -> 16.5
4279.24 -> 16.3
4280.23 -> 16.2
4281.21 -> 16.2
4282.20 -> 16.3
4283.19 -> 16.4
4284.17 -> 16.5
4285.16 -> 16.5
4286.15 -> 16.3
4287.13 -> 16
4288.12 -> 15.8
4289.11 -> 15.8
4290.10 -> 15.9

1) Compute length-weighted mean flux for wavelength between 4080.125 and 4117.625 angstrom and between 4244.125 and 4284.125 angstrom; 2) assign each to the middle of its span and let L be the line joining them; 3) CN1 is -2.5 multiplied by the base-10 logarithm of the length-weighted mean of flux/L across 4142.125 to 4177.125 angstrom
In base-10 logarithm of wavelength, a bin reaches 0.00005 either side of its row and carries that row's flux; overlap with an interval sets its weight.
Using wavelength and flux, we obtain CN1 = -0.10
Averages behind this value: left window 14.7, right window 16.4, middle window 16.9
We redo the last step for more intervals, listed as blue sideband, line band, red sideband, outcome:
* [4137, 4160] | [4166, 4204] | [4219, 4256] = -0.01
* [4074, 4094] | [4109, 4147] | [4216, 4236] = -0.01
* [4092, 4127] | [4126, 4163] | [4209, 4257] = -0.11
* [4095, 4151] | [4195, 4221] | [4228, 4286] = -0.04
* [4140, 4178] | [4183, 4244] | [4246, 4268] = 0.01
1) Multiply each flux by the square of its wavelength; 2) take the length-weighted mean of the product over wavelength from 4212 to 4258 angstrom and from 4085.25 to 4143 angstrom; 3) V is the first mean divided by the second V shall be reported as 1.1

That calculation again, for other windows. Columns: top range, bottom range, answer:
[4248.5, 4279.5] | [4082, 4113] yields 1.22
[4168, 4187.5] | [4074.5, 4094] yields 1.10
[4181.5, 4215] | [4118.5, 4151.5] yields 1.04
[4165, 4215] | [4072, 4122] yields 1.16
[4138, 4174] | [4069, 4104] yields 1.15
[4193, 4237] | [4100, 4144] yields 1.12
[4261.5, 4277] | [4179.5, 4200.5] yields 1.03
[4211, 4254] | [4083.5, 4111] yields 1.21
